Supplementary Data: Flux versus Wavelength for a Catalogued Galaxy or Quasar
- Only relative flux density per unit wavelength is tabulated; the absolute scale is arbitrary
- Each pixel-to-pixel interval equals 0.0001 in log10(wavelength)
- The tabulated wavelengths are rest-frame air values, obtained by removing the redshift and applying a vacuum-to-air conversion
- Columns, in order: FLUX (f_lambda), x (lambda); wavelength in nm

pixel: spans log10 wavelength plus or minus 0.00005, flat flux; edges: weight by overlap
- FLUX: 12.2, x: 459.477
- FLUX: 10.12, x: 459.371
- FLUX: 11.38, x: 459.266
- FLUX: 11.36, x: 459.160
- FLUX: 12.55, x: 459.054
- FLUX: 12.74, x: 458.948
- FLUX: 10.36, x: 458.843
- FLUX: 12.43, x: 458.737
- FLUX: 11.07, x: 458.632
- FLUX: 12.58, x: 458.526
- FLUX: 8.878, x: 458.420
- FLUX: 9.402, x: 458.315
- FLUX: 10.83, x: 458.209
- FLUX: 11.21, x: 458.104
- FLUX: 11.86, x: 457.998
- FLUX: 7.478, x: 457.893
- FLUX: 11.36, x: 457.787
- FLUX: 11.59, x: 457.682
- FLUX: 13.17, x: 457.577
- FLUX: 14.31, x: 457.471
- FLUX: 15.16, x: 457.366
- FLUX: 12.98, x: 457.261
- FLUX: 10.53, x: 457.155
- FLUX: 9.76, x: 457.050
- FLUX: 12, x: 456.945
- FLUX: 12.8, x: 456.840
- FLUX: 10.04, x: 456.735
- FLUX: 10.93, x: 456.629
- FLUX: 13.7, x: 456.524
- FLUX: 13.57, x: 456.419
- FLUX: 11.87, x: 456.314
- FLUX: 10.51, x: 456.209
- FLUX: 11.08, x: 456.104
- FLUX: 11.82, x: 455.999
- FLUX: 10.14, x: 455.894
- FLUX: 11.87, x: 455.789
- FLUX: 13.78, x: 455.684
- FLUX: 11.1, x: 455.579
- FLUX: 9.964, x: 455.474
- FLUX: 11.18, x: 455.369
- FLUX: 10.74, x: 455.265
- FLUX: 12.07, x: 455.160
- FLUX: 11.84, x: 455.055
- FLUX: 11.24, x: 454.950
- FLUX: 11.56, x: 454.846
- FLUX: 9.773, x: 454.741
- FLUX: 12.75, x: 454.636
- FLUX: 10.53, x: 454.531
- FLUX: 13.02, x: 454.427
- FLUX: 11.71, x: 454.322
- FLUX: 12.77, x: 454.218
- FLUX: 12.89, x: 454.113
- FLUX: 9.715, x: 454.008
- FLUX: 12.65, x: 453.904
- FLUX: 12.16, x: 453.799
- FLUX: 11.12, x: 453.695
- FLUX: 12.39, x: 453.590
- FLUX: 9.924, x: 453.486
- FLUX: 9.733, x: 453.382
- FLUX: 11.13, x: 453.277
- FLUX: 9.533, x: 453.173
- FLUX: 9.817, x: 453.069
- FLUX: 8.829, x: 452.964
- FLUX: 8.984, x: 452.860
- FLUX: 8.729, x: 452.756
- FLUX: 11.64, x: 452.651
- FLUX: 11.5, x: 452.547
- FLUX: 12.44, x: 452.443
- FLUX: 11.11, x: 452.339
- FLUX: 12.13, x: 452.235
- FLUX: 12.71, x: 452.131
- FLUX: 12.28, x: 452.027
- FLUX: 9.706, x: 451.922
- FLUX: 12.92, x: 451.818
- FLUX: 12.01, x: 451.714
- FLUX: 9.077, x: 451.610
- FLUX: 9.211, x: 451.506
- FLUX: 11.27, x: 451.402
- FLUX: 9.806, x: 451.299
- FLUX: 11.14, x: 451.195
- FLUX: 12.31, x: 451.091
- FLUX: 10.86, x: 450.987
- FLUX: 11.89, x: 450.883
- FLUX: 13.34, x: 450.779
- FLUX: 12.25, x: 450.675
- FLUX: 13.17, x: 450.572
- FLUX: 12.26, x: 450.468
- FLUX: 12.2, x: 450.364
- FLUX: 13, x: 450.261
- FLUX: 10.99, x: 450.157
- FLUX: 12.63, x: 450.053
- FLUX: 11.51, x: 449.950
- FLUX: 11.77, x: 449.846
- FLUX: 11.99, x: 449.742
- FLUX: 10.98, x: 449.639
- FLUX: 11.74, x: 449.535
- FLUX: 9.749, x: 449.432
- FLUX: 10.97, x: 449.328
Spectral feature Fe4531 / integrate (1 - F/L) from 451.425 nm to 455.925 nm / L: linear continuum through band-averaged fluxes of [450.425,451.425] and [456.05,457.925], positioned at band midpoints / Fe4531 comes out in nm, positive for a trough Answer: 0.26 nm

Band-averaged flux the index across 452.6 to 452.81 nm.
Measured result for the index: 10.1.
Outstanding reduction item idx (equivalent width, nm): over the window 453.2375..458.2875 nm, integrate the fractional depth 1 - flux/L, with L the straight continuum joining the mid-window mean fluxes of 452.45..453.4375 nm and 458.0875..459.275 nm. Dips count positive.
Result -0.44 nm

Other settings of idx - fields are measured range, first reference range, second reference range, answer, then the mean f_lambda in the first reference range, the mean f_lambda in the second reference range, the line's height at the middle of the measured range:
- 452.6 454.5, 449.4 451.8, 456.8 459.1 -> 0.11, 11.6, 11.6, 11.6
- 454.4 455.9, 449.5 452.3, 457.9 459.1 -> -0.01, 11.7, 11.1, 11.4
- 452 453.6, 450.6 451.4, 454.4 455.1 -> 0.12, 11.7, 11.5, 11.6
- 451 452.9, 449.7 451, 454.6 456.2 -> 0.14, 12.2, 11.4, 11.9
